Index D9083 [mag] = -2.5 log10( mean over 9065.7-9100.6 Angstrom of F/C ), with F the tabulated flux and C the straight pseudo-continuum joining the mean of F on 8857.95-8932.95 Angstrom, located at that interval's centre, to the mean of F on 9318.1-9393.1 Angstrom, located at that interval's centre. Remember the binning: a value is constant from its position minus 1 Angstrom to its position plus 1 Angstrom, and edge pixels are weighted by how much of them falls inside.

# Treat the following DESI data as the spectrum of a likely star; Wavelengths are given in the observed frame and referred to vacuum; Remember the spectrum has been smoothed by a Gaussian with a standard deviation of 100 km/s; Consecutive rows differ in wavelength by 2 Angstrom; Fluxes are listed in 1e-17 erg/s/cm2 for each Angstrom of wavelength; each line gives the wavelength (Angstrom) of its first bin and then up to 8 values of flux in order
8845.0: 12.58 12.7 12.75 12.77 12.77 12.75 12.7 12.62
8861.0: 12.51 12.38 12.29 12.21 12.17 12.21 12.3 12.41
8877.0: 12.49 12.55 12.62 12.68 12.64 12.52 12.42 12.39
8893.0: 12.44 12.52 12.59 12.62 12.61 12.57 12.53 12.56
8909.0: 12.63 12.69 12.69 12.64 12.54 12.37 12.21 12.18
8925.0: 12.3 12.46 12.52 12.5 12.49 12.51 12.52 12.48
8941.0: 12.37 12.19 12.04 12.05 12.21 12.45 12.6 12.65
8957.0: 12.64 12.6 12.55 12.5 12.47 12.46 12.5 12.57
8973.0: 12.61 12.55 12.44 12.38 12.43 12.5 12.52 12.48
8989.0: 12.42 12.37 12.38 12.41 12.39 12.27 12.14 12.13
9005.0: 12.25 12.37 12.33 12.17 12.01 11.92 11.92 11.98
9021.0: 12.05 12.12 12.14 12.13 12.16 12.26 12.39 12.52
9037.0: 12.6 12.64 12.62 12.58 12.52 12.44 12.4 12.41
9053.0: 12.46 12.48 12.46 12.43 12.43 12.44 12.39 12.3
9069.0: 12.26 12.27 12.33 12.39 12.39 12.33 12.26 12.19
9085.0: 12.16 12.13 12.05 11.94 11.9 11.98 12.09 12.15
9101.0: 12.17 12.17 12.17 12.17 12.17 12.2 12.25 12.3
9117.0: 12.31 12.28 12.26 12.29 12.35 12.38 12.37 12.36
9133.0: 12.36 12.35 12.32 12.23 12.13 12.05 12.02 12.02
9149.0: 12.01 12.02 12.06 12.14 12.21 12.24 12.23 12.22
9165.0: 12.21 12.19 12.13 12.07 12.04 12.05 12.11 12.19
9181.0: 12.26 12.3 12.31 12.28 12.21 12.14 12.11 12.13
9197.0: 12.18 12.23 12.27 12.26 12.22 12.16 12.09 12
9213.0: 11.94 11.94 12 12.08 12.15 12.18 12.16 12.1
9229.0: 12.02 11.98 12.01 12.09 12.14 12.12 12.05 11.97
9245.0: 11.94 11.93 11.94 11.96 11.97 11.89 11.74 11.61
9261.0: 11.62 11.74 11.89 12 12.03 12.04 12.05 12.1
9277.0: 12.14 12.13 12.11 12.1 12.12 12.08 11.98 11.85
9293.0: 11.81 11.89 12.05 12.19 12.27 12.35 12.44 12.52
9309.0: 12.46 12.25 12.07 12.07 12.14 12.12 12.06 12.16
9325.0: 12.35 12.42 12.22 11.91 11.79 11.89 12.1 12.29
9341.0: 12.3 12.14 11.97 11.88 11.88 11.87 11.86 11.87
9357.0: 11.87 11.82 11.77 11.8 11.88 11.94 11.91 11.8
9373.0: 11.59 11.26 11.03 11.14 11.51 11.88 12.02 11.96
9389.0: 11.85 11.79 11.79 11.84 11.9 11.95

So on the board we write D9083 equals 0.00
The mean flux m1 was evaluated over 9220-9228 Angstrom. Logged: 12.1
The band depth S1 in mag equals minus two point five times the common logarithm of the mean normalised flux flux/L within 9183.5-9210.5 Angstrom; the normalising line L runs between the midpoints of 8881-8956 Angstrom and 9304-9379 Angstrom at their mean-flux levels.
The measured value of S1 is 0.00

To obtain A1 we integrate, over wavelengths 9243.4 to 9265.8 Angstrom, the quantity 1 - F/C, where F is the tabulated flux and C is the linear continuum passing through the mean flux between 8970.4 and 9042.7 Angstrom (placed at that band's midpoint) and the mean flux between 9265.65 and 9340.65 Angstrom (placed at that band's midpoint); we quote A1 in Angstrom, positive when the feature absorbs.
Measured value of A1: 0.6 Angstrom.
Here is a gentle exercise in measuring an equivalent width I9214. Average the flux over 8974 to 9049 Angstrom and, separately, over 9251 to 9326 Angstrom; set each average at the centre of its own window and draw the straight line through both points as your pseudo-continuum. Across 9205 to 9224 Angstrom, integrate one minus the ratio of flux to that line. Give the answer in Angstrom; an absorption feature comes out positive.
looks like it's 0.1 Angstrom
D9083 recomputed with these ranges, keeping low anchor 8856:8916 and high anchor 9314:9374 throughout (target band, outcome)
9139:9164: 0.01 mag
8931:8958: 0.00 mag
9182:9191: -0.01 mag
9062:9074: 0.00 mag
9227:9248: 0.01 mag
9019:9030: 0.02 mag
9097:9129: 0.00 mag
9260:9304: 0.00 mag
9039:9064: -0.01 mag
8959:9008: 0.00 mag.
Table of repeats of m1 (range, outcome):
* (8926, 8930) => 12.5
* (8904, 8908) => 12.5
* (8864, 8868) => 12.2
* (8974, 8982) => 12.5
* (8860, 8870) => 12.3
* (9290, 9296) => 11.9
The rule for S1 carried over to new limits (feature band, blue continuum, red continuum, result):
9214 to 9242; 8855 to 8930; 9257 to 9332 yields 0.01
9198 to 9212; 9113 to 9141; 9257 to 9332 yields 0.00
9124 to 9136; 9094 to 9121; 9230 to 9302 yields -0.02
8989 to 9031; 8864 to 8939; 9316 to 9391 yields 0.01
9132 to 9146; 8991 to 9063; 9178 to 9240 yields 0.00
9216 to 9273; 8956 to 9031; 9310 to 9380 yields 0.01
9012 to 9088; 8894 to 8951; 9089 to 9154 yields 0.00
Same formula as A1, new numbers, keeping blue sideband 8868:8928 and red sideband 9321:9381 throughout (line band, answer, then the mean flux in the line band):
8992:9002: 0.0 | 12.3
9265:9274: 0.0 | 12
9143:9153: 0.1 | 12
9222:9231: 0.0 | 12.1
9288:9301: 0.0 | 12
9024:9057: -0.3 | 12.4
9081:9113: 0.3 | 12.1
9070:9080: -0.1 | 12.3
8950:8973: -0.3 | 12.5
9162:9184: -0.1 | 12.2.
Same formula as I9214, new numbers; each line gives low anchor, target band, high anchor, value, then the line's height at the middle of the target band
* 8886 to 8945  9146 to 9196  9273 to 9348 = 0.39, 12.3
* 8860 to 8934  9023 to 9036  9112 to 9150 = 0.09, 12.3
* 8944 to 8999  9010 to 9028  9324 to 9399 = 0.48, 12.4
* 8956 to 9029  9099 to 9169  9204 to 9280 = -0.37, 12.1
